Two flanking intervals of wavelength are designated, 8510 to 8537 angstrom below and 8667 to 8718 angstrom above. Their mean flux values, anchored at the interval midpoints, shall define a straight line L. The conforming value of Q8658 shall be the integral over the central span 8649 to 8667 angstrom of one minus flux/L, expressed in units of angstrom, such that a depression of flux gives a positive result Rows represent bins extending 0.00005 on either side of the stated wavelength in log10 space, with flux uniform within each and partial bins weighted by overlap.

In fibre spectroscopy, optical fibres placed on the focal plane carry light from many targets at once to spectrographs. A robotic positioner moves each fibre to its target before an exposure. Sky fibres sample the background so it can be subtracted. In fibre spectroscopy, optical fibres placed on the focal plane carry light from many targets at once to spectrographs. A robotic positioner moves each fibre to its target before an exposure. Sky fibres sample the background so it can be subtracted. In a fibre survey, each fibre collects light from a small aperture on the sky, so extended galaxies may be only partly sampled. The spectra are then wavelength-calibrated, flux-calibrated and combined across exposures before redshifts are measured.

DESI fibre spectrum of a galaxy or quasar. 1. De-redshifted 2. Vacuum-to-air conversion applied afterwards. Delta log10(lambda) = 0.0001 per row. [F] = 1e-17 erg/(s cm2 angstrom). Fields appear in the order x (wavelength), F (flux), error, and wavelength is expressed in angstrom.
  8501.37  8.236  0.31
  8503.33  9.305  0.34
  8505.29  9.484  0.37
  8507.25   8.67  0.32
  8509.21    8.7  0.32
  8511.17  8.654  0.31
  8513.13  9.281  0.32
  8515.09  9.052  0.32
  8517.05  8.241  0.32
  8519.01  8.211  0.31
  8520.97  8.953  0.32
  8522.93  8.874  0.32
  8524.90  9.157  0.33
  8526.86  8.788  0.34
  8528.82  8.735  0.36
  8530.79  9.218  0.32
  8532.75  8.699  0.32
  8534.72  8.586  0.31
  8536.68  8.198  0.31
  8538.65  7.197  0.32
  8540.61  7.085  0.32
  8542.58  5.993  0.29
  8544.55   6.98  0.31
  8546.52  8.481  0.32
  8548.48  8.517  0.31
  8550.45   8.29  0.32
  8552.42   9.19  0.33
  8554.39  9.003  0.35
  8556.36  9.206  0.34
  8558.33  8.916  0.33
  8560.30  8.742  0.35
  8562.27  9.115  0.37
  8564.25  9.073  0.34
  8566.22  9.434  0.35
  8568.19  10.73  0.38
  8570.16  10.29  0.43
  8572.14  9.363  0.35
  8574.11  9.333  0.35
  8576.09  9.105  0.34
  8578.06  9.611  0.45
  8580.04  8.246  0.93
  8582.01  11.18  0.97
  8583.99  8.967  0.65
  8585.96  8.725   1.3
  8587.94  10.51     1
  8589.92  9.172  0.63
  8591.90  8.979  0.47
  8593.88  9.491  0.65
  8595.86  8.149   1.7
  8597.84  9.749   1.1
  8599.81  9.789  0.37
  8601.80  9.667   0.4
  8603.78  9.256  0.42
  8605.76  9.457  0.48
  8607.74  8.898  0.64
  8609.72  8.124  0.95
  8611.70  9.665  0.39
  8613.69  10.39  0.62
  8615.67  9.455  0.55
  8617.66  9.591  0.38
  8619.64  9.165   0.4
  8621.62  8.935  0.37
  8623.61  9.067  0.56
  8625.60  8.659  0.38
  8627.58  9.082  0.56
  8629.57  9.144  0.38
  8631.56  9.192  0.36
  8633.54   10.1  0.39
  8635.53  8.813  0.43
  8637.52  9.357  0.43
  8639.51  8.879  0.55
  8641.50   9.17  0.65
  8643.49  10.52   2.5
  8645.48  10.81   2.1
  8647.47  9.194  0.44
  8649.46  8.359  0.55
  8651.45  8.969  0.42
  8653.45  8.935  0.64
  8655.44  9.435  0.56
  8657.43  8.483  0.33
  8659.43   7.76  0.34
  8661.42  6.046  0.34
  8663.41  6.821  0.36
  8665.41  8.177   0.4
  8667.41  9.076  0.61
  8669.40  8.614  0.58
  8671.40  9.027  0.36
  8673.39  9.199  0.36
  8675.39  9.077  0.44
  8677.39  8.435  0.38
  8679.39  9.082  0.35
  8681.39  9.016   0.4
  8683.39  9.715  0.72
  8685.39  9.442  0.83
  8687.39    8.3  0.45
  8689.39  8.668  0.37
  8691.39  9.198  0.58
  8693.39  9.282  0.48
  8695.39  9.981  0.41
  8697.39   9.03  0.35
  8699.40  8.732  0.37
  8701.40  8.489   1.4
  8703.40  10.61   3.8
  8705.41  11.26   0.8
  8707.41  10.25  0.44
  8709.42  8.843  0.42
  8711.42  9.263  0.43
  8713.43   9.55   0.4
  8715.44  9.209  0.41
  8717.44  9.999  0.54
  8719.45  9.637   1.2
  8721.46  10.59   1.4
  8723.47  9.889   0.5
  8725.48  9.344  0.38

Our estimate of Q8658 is 2.05 angstrom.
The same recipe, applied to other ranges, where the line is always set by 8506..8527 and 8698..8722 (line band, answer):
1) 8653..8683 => 3.1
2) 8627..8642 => 0.2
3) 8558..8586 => -1.2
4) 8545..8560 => 0.4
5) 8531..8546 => 2.1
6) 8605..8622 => -0.1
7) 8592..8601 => -0.1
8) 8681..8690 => 0.5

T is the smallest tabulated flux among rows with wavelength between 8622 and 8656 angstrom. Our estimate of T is 8.359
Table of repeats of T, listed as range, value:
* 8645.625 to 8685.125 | 6.046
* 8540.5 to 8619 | 5.993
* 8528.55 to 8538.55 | 8.198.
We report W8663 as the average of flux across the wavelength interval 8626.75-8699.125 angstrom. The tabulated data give 8.95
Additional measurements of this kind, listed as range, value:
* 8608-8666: 8.98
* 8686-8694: 8.87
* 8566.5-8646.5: 9.42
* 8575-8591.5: 9.42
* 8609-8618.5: 9.47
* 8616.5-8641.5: 9.17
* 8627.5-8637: 9.29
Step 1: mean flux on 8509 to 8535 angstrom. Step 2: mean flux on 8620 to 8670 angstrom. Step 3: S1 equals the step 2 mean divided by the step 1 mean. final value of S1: 1.01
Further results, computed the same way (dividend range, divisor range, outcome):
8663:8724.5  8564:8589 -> 0.97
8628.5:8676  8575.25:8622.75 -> 0.95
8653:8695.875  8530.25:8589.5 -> 0.98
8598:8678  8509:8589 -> 1.02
